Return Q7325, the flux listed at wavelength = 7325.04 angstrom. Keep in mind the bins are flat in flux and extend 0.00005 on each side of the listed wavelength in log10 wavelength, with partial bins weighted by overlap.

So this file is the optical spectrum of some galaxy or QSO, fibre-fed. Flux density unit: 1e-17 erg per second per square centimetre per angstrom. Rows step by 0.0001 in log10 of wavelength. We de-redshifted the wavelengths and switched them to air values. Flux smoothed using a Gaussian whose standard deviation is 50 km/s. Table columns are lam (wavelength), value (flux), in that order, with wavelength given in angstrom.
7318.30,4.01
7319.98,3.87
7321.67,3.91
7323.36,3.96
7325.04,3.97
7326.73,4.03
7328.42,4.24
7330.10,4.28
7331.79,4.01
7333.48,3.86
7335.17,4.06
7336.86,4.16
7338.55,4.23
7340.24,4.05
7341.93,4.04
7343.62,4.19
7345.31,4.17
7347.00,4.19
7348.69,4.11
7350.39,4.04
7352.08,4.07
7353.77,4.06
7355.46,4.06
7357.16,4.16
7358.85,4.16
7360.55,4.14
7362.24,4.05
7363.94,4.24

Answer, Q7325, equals 3.97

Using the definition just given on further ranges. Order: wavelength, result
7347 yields 4.19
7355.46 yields 4.06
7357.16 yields 4.16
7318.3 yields 4.01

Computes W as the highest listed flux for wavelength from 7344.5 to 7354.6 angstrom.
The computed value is 4.19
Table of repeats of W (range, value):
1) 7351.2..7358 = 4.16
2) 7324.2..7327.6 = 4.03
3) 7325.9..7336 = 4.28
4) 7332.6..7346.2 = 4.23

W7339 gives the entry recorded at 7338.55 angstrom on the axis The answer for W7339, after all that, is 4.23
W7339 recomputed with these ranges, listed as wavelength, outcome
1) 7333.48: 3.86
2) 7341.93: 4.04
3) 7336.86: 4.16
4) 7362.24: 4.05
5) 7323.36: 3.96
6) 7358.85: 4.16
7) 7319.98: 3.87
